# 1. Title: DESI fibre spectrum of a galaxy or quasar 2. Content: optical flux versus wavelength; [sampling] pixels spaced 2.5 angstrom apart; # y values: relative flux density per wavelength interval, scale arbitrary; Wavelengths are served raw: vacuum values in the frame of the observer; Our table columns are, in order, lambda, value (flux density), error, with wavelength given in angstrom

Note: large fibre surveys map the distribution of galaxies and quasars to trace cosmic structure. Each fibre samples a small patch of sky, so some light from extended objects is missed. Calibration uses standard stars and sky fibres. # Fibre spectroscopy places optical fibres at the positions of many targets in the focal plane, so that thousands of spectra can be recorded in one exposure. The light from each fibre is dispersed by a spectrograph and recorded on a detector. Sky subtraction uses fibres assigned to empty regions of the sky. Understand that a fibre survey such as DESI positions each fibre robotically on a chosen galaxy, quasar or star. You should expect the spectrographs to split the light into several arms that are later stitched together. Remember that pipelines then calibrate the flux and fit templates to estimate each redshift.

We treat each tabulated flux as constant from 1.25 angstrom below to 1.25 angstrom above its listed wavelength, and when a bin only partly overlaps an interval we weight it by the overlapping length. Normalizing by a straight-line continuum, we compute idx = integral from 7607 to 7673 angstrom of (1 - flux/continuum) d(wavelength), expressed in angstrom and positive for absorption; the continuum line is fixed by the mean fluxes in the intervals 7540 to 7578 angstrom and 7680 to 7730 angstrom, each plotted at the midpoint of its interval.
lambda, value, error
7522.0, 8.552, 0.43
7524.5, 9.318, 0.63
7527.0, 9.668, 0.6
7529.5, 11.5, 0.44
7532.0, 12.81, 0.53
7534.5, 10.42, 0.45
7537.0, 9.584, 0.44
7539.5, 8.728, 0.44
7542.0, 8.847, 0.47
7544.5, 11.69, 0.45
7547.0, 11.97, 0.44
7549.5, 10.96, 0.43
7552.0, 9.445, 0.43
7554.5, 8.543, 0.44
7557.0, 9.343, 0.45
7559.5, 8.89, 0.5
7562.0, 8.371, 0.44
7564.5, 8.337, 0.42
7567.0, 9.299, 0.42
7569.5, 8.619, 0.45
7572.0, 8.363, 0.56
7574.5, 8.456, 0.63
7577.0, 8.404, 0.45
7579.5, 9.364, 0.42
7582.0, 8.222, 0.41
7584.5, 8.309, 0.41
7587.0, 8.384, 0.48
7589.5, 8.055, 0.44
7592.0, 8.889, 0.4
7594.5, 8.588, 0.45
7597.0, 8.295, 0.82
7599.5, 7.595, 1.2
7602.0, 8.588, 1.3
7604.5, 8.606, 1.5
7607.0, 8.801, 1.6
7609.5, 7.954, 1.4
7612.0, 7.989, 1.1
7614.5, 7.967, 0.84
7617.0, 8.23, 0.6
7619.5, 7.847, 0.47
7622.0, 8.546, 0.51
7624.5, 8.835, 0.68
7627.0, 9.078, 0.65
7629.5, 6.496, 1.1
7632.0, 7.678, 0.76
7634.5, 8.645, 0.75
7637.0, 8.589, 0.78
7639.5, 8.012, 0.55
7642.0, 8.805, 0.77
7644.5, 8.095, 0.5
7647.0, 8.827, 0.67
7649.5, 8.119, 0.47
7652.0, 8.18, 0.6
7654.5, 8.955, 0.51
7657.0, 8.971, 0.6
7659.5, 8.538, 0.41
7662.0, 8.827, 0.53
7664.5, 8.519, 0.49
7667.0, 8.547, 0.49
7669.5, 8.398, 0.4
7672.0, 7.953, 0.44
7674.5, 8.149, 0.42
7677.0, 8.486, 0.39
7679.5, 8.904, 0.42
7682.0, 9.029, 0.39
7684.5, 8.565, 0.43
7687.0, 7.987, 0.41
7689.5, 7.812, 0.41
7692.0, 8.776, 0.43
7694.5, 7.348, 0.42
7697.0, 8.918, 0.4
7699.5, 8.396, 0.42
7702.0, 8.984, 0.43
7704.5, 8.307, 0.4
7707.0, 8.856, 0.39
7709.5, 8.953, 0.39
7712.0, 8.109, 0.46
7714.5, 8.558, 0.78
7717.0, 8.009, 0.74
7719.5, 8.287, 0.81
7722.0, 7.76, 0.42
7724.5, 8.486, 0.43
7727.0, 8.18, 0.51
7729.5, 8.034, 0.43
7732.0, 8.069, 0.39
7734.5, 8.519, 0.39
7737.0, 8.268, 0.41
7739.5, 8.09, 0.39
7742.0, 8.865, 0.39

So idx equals 3.3 angstrom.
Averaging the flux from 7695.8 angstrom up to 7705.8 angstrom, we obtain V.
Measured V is 8.65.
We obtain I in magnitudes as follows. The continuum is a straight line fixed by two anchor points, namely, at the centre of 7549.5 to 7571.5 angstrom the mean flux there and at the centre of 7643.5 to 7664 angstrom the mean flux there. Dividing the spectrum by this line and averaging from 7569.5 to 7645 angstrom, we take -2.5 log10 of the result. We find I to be 0.06 mag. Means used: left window 8.96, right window 8.57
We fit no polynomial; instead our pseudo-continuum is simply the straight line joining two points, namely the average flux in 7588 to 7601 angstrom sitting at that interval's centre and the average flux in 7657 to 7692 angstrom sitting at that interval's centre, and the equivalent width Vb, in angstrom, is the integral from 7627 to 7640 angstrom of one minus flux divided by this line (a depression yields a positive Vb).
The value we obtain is 0.6 angstrom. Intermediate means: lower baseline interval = 8.29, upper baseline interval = 8.47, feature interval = 7.99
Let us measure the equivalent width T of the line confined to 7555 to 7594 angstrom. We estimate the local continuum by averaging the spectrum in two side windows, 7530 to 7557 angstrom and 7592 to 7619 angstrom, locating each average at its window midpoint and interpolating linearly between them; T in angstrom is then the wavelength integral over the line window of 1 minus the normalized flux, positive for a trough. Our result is 2.8 angstrom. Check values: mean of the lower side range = 10.3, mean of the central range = 8.62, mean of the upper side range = 8.28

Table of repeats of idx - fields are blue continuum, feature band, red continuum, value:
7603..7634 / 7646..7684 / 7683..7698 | -1.6 angstrom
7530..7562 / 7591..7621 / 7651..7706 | 3.4 angstrom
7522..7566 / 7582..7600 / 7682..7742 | 2.1 angstrom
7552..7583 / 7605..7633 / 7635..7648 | 1.3 angstrom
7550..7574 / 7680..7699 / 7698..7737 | 0.2 angstrom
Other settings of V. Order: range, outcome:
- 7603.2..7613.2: 8.34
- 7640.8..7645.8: 8.45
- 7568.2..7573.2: 8.5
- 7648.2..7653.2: 8.16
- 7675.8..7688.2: 8.6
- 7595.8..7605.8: 8.27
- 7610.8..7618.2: 8.06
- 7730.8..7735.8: 8.3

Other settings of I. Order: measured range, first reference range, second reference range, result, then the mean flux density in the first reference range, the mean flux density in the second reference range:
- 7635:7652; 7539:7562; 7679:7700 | 0.06 mag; 9.78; 8.4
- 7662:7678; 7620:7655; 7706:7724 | -0.01 mag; 8.32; 8.36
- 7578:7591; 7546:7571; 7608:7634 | 0.04 mag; 9.34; 8.09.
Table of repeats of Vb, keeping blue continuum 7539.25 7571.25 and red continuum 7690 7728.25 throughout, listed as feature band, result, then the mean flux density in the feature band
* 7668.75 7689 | 0.4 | 8.41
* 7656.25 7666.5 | 0.0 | 8.69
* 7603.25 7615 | 1.0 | 8.28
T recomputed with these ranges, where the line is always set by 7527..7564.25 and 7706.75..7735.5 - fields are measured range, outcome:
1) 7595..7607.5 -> 1.5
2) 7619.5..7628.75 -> 0.7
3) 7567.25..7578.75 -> 1.4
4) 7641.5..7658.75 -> 0.8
